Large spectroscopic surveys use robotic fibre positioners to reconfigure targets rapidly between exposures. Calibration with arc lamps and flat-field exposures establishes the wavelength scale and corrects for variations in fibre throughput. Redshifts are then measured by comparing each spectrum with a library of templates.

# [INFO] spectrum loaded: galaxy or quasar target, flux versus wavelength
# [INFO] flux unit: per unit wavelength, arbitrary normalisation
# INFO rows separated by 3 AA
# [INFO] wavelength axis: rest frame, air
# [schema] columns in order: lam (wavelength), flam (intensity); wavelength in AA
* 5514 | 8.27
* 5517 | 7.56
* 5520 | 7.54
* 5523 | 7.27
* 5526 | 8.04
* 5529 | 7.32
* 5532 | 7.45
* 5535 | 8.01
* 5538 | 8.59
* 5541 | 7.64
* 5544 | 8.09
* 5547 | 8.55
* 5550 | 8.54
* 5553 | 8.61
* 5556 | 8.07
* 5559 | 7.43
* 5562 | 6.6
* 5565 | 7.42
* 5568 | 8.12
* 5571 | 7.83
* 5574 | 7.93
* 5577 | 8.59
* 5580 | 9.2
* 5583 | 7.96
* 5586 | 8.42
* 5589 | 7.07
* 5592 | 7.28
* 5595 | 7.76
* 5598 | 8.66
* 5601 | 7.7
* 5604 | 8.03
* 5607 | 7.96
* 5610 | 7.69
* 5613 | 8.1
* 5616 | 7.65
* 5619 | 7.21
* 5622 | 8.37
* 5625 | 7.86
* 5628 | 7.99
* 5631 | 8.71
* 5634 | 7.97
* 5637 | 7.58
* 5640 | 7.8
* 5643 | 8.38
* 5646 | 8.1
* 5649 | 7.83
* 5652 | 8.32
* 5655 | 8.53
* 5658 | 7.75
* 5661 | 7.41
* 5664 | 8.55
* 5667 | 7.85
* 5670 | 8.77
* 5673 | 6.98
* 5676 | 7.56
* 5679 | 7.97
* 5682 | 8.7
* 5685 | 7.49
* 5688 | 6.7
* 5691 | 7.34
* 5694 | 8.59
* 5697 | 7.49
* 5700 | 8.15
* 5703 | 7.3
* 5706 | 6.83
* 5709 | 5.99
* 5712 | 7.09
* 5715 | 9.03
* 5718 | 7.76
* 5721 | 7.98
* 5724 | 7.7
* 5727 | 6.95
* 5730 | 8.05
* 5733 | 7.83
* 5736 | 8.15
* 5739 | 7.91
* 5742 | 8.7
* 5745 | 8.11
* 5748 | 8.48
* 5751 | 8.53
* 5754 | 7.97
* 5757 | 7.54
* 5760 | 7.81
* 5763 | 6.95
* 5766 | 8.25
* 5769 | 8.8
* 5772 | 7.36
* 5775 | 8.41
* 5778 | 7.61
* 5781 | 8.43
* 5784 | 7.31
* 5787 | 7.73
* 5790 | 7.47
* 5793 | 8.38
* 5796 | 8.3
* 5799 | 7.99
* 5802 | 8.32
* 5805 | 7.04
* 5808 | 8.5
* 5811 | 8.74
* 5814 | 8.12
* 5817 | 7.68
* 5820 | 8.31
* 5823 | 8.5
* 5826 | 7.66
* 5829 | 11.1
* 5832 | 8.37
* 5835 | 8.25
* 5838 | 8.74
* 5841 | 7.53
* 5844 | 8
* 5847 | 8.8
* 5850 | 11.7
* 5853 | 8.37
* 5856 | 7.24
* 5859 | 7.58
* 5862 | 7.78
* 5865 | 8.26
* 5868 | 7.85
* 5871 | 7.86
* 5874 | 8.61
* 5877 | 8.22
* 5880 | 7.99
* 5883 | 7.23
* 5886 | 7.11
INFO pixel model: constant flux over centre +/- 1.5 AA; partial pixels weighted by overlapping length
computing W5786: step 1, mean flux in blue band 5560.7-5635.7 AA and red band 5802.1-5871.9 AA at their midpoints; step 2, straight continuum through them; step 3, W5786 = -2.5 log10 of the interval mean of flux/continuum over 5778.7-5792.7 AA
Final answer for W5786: 0.06 mag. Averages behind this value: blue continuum 7.93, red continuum 8.35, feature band 7.78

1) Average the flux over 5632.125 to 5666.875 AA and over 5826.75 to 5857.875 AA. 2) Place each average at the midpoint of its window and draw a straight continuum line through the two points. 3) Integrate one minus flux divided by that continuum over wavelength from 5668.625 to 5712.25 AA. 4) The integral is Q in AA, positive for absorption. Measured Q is 3.4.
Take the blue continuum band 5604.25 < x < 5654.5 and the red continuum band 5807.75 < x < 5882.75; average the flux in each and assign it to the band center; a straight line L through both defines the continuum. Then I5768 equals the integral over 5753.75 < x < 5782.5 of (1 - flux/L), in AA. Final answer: 1.1 AA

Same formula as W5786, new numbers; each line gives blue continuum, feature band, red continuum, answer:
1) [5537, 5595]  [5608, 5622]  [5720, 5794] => 0.031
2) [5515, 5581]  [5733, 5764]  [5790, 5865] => 0.028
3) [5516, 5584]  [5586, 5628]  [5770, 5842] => 0.022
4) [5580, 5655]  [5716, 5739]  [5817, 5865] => 0.057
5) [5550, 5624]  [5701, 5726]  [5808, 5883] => 0.094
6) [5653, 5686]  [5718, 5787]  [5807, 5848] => 0.038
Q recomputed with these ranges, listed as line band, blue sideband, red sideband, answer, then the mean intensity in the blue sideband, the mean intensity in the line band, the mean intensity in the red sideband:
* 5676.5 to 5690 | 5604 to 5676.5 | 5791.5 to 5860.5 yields 0.6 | 7.96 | 7.69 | 8.4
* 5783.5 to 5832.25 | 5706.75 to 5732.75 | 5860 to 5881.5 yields -2.2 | 7.56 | 8.22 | 8.07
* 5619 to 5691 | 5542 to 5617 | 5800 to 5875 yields 1.3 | 7.97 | 7.94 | 8.35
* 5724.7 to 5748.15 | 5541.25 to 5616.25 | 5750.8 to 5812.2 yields -0.1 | 7.97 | 7.99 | 7.96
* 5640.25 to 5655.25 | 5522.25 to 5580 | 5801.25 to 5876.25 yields -0.2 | 7.94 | 8.17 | 8.36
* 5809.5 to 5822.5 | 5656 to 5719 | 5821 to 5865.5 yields 0.2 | 7.69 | 8.23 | 8.53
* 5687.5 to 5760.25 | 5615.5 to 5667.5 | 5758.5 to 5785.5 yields 1.4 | 8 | 7.77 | 7.88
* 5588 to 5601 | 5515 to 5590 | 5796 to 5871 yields 0.4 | 7.92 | 7.72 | 8.34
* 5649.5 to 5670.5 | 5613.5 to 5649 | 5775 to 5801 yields -0.4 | 7.96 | 8.12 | 7.94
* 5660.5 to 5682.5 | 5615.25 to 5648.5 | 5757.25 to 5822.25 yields 0.0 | 7.97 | 7.97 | 7.97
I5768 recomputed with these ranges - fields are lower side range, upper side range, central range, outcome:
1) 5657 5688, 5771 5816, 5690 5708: 0.7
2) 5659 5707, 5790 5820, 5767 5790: 0.3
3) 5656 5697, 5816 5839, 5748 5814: 2.9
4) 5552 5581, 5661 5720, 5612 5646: -0.7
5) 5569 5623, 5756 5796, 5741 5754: -0.8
